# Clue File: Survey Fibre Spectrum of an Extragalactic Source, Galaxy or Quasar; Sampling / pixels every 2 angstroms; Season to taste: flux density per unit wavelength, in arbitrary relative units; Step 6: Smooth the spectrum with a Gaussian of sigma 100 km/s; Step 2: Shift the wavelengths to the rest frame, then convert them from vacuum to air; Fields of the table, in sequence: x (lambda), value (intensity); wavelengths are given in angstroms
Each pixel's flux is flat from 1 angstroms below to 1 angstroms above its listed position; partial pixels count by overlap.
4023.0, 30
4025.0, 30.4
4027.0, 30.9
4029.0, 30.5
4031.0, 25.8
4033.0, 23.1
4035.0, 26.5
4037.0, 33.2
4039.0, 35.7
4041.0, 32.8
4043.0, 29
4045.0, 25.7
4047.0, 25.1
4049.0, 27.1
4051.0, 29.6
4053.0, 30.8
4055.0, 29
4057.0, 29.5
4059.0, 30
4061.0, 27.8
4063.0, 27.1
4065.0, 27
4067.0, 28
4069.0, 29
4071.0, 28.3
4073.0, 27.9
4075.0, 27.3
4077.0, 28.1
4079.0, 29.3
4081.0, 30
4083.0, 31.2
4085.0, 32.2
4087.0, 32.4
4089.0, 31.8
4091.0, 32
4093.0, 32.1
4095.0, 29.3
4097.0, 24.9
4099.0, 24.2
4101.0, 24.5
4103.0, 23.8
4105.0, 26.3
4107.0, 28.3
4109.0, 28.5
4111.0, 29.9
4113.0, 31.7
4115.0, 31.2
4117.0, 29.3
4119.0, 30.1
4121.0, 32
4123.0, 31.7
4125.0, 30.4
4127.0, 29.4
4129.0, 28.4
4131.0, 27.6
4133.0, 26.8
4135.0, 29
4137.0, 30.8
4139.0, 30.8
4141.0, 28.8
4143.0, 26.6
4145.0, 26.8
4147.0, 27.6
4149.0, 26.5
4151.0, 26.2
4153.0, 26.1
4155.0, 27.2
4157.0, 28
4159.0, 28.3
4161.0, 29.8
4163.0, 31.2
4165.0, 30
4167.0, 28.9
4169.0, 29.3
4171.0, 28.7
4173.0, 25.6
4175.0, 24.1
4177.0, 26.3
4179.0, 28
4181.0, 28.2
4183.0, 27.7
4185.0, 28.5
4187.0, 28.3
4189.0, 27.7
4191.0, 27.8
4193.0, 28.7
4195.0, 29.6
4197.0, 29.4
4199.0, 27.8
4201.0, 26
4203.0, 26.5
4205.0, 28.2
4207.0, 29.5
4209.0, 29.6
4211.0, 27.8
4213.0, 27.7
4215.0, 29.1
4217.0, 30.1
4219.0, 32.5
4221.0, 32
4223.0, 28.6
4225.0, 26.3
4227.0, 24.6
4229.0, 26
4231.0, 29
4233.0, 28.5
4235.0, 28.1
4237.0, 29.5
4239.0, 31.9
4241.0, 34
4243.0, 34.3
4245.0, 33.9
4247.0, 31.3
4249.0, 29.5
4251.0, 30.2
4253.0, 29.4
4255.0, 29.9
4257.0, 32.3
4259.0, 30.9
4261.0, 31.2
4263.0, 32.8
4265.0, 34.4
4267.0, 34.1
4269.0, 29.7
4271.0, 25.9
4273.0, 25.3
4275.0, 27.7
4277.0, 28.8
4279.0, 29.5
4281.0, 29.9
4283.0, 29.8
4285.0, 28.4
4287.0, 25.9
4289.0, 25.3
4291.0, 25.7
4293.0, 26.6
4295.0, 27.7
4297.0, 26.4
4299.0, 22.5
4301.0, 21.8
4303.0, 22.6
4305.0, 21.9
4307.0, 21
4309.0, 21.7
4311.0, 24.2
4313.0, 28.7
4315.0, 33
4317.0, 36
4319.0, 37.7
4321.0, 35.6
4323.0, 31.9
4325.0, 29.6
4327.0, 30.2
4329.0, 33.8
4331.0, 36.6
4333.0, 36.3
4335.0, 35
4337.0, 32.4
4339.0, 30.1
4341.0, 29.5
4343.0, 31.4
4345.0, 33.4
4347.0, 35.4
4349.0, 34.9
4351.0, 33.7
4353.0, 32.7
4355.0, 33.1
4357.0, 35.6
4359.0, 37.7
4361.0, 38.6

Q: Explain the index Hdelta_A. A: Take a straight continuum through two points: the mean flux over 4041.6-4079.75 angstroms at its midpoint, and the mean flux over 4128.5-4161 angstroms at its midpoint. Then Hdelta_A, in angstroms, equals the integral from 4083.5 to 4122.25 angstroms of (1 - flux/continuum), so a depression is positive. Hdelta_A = -1.6 angstroms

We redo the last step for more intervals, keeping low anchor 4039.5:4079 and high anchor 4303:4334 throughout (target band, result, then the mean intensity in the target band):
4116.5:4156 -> 0.58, 28.6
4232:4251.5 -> -0.91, 31.1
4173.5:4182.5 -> 0.82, 26.7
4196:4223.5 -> 0.57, 28.9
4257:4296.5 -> 1.34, 29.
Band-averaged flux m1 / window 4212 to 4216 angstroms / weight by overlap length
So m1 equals 28.4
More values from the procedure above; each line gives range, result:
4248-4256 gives 29.8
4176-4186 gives 27.7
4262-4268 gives 33.8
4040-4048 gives 28.1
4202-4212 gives 28.3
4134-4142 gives 29.9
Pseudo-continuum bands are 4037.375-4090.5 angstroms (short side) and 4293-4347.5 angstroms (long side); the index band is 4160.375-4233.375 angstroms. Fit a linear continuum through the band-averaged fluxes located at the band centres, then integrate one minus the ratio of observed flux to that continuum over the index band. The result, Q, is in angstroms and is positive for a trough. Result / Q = 3.1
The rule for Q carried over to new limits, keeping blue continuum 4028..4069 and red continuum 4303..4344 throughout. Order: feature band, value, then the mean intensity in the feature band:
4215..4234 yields 0.8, 28.6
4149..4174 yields 1.1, 28.2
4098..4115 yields 1.0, 27.4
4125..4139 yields 0.2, 28.9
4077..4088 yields -0.7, 30.8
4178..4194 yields 0.8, 28.1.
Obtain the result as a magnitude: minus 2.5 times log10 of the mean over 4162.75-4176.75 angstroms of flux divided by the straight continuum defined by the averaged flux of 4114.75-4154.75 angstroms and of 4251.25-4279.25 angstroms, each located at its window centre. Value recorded 0.04 mag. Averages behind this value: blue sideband 28.7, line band 28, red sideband 30.2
